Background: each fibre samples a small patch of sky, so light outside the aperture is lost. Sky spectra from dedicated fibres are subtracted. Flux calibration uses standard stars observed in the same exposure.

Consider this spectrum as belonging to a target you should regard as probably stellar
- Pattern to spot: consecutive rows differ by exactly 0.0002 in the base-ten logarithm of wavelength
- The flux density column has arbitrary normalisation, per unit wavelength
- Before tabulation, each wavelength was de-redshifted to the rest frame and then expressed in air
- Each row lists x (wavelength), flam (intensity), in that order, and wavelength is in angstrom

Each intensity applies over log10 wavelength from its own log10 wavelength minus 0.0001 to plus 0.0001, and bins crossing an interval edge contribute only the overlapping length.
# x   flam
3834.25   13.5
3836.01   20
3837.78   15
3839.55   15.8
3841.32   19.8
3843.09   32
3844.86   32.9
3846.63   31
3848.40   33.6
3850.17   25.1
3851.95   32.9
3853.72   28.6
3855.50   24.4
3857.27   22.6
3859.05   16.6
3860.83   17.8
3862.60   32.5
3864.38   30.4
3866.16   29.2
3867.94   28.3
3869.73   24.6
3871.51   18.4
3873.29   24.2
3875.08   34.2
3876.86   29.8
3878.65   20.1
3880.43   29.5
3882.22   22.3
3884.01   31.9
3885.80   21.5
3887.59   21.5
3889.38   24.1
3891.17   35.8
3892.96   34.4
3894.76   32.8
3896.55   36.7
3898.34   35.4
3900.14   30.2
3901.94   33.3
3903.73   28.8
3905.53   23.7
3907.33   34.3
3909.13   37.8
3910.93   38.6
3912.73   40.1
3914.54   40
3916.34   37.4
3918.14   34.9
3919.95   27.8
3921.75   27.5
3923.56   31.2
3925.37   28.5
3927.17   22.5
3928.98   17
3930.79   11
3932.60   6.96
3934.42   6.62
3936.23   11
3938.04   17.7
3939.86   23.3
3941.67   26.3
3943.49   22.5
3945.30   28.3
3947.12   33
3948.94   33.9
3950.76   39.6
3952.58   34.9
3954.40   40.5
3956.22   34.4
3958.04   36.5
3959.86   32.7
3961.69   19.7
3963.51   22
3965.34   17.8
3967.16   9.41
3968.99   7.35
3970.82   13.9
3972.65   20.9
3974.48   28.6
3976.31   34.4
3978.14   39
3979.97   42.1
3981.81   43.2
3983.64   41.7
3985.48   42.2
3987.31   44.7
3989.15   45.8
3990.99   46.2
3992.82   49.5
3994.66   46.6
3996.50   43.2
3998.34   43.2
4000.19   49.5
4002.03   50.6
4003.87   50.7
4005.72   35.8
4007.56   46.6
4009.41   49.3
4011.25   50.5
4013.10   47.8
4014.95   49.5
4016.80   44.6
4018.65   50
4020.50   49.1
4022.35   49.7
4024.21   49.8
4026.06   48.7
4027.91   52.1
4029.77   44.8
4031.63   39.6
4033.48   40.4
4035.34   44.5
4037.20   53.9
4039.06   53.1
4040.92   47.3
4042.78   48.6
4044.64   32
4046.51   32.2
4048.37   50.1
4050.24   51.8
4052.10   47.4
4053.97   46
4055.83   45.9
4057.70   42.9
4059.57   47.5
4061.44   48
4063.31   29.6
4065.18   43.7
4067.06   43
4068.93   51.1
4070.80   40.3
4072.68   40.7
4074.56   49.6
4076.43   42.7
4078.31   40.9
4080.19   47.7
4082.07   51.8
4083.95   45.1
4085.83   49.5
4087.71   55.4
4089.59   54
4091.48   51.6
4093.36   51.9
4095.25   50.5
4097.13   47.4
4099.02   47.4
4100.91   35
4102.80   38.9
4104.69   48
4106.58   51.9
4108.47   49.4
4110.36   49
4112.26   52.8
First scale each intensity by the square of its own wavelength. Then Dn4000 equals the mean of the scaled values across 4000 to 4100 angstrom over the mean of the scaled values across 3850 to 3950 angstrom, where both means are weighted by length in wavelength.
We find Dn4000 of 1.9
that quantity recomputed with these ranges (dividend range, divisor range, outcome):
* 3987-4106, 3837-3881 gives 1.96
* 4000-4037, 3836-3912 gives 1.82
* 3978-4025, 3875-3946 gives 1.78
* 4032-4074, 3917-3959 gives 1.81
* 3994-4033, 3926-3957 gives 2.02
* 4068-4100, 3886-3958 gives 1.81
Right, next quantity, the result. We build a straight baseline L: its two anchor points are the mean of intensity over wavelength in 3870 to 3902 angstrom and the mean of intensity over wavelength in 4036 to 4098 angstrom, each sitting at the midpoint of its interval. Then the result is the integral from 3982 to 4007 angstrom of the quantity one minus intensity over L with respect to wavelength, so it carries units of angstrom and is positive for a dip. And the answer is -3.9 angstrom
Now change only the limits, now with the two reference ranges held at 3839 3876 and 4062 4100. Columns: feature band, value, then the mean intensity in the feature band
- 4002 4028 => -4.70 angstrom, 48.1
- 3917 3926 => 0.58 angstrom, 30.2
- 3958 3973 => 7.10 angstrom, 19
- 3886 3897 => -0.15 angstrom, 30.1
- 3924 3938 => 7.42 angstrom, 15.5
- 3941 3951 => 1.29 angstrom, 30.1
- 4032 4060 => -1.21 angstrom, 45.4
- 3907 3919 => -2.37 angstrom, 37.8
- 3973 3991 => -0.99 angstrom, 39.9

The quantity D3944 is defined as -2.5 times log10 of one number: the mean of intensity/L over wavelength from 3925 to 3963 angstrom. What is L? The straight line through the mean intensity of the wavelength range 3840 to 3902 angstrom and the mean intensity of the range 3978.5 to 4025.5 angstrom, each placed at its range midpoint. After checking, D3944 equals 0.47 mag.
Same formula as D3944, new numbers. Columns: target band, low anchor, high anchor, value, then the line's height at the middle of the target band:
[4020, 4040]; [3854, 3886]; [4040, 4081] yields -0.16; 41.1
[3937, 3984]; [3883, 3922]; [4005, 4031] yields 0.37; 40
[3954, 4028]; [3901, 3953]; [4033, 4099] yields -0.08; 36.1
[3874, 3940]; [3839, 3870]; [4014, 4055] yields 0.17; 32.5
